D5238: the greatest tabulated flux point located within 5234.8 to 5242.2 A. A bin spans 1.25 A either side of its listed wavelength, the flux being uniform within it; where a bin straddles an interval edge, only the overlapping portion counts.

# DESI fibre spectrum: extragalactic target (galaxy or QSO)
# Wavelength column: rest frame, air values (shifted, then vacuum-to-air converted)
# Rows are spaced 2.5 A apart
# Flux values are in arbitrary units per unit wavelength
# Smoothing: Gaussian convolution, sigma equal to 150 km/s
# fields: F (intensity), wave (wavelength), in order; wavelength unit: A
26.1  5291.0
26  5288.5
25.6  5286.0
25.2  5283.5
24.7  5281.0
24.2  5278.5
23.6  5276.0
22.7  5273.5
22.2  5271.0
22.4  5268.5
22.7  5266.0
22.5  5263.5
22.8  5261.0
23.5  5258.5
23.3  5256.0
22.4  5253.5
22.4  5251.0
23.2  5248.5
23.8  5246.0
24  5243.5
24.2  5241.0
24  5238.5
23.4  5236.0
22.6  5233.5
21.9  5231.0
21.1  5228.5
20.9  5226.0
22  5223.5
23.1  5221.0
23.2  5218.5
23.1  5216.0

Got 24.2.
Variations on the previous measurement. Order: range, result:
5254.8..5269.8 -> 23.5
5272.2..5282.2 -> 24.7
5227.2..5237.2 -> 23.4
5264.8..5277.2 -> 23.6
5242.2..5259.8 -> 24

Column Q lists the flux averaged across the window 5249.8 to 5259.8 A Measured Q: 22.9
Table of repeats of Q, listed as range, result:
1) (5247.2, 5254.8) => 22.7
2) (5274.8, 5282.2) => 24.2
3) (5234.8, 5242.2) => 23.9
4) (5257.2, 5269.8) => 22.8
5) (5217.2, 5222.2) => 23.1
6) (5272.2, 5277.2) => 23.1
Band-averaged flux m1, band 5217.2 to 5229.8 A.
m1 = 22.1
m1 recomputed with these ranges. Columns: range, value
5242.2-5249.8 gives 23.7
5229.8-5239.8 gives 23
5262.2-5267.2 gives 22.6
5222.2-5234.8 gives 21.7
